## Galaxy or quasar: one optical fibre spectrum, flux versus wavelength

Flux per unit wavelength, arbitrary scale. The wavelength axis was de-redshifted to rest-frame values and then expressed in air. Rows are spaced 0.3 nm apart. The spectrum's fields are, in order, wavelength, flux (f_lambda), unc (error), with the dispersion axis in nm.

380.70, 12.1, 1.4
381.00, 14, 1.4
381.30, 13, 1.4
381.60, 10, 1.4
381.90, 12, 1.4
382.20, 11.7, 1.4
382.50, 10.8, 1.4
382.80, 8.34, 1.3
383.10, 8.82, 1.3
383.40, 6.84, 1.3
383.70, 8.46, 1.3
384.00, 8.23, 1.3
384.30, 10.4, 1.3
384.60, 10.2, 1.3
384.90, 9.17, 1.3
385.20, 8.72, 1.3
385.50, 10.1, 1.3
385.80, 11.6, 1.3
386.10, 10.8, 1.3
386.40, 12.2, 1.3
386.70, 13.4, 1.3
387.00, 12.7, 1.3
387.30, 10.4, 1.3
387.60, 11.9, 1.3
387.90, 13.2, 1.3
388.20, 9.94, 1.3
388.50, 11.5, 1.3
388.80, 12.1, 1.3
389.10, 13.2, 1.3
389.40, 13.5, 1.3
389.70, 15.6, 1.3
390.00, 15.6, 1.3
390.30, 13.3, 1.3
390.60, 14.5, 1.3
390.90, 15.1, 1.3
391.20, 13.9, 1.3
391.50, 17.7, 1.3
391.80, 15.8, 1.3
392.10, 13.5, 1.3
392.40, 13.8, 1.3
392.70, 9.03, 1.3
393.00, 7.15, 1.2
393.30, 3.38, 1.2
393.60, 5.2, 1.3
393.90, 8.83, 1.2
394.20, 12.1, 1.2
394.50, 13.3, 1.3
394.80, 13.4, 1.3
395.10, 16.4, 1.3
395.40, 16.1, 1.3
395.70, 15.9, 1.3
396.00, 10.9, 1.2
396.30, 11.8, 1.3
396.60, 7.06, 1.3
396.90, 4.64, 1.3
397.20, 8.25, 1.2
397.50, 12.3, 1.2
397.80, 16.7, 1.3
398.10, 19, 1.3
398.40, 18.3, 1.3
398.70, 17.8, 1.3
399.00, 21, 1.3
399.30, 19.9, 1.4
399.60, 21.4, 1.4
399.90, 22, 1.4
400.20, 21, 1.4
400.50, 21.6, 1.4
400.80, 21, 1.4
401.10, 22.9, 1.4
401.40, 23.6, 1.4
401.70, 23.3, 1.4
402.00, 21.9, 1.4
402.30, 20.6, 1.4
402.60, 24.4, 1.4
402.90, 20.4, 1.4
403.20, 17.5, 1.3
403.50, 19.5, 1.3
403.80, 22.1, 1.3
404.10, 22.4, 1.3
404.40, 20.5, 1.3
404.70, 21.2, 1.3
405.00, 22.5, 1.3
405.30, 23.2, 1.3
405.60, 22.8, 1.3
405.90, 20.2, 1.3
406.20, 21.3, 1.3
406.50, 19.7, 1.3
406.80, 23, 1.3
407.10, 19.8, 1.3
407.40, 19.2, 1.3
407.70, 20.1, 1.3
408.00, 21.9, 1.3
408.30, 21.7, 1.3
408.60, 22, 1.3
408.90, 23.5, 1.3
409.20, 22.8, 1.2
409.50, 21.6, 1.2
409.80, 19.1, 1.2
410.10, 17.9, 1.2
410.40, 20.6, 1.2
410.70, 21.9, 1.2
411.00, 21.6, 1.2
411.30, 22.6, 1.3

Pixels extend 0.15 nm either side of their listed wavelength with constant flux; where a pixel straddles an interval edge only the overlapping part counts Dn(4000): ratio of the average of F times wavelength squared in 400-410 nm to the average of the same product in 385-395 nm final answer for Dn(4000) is 1.92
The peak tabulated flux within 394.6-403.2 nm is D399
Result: 24.4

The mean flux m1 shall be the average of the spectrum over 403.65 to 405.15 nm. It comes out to 21.7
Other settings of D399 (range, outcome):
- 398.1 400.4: 22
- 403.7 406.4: 23.2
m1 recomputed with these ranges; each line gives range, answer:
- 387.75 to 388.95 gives 11.7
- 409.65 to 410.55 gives 19.2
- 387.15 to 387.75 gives 11.2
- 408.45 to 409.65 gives 22.5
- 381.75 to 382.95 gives 10.7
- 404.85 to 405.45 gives 22.8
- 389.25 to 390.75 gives 14.5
